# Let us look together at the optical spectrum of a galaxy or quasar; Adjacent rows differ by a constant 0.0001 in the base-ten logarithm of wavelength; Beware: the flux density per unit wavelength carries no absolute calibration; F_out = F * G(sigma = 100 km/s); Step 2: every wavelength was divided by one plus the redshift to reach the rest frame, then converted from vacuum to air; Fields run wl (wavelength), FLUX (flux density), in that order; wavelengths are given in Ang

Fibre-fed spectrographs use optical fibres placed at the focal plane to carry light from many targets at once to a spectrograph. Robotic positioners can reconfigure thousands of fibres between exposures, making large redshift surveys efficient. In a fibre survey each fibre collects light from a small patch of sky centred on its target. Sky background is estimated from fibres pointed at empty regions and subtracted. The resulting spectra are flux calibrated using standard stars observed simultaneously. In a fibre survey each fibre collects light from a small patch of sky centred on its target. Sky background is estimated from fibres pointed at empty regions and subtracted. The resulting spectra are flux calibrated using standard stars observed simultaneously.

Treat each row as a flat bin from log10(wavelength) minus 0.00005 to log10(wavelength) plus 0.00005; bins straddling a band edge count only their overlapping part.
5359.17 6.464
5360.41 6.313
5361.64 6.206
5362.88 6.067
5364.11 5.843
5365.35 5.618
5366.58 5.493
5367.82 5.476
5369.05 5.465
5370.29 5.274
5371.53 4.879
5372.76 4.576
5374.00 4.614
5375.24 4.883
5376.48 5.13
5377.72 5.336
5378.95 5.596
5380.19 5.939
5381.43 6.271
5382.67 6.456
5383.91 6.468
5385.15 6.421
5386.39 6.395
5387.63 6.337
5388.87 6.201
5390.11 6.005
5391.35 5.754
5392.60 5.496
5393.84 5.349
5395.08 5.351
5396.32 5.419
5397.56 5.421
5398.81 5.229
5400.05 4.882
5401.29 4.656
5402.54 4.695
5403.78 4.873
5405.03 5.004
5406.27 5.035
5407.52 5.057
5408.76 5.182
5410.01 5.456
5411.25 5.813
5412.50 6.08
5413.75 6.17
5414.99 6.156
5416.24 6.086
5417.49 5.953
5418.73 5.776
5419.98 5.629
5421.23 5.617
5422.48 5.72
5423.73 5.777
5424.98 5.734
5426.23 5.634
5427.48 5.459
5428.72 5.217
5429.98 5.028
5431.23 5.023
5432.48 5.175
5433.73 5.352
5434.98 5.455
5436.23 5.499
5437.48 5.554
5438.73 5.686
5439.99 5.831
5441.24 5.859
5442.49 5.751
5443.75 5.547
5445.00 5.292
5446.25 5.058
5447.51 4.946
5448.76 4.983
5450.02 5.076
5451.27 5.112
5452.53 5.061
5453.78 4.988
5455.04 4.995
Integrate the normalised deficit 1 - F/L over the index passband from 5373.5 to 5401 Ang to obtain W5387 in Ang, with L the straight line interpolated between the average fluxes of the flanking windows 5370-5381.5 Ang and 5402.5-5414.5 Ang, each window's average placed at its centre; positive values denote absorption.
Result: -2.1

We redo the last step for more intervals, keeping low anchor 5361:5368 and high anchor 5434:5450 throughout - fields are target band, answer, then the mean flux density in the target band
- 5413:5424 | -0.66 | 5.88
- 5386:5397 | -0.23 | 5.8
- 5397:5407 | 1.16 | 4.97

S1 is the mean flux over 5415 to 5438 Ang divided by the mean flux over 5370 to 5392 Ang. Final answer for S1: 0.97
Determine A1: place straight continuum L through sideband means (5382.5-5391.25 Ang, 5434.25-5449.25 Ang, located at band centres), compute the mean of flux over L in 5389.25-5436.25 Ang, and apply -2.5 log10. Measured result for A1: 0.083 mag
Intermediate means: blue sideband 6.29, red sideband 5.46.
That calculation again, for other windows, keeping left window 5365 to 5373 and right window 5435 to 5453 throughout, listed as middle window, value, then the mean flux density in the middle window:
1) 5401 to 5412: 0.046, 5.11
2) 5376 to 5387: -0.138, 6.01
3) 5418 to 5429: -0.057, 5.64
